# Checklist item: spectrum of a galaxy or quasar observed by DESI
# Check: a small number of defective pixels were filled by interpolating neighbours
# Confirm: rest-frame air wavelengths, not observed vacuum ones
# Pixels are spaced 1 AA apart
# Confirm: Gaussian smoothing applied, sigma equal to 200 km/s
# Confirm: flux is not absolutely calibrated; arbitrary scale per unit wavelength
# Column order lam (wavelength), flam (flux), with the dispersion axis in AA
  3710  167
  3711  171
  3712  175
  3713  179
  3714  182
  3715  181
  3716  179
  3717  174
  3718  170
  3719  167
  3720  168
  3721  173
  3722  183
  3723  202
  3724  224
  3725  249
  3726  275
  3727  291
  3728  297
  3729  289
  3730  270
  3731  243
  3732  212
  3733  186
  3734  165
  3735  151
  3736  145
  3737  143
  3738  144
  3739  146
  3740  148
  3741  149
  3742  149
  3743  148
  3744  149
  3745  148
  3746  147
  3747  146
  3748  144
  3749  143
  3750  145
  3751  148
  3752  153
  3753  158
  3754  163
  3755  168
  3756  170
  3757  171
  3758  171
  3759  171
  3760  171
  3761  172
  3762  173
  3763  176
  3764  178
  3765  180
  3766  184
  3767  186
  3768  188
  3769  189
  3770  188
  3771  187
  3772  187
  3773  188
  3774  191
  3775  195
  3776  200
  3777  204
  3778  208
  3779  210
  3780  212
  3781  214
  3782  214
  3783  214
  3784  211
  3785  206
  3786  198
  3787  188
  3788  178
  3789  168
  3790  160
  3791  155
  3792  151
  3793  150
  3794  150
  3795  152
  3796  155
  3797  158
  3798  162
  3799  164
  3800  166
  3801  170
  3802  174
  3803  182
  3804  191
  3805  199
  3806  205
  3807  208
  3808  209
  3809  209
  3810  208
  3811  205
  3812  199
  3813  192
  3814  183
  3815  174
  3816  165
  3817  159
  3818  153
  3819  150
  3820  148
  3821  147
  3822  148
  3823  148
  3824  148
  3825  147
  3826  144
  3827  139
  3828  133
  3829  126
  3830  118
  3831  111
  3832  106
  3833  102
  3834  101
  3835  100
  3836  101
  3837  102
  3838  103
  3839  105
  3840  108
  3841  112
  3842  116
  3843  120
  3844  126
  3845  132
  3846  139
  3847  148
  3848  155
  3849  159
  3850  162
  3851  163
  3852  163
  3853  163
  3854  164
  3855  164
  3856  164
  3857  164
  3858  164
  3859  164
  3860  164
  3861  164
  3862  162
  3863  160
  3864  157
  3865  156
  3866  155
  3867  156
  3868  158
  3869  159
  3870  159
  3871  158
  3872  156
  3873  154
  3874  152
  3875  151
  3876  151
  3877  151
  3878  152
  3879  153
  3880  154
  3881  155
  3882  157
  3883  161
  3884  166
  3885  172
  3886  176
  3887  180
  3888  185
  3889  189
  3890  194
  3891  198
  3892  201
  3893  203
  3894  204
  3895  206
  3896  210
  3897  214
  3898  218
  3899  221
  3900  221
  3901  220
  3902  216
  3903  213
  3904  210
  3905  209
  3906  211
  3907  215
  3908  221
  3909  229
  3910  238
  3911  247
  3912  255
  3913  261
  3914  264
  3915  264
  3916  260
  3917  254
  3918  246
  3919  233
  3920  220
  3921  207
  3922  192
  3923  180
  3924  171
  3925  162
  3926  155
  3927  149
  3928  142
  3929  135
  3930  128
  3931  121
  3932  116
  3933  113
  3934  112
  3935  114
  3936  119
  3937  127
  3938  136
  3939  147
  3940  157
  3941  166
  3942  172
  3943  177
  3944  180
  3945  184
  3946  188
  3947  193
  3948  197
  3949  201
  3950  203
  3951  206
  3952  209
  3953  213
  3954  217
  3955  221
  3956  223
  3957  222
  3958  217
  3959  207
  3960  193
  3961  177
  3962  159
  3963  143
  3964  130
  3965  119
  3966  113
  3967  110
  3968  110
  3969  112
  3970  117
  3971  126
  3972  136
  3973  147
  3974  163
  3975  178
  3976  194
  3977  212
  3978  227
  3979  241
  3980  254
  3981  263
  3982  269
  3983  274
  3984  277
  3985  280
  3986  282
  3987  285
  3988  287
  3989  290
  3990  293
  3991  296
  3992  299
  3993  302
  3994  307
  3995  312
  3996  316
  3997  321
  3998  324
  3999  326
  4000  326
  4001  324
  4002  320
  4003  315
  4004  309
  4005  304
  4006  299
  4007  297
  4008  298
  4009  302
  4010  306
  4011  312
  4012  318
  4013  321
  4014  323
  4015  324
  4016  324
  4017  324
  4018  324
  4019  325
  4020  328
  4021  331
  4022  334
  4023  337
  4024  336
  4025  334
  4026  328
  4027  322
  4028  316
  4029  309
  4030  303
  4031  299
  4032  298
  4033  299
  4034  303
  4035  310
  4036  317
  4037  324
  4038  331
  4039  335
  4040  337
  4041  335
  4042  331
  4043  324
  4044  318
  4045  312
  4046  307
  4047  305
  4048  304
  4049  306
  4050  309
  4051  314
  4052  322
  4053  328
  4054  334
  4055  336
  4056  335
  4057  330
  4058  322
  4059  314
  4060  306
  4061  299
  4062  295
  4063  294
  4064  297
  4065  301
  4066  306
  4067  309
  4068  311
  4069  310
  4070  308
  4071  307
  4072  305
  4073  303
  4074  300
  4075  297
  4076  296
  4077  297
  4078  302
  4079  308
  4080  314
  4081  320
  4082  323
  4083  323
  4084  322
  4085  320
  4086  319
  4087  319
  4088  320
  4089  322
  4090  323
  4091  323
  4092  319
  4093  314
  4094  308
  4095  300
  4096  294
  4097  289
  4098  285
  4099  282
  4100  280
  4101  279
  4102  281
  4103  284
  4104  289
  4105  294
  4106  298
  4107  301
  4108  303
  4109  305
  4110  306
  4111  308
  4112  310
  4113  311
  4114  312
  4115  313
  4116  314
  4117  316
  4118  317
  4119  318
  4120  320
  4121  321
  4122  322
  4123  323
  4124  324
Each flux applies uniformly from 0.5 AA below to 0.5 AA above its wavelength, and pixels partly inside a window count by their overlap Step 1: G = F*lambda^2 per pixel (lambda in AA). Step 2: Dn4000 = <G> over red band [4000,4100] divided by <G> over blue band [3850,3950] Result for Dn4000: 1.9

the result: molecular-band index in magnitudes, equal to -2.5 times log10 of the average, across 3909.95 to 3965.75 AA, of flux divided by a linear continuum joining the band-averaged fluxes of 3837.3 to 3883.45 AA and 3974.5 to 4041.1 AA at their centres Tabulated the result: 0.23 mag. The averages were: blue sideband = 150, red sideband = 302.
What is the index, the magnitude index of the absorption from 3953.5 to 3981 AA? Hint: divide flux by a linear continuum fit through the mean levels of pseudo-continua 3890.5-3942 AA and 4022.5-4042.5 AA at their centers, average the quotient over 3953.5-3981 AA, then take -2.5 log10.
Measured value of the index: 0.38 mag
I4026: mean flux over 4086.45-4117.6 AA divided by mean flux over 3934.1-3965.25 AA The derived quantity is 1.71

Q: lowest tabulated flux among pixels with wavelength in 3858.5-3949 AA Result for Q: 112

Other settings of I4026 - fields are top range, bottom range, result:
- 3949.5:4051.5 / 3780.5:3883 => 1.72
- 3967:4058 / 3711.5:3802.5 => 1.61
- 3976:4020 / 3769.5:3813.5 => 1.59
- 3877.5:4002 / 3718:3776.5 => 1.12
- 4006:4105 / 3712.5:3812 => 1.71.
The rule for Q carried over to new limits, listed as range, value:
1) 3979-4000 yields 241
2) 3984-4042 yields 277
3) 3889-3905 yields 189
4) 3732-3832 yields 106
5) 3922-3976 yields 110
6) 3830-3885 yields 100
